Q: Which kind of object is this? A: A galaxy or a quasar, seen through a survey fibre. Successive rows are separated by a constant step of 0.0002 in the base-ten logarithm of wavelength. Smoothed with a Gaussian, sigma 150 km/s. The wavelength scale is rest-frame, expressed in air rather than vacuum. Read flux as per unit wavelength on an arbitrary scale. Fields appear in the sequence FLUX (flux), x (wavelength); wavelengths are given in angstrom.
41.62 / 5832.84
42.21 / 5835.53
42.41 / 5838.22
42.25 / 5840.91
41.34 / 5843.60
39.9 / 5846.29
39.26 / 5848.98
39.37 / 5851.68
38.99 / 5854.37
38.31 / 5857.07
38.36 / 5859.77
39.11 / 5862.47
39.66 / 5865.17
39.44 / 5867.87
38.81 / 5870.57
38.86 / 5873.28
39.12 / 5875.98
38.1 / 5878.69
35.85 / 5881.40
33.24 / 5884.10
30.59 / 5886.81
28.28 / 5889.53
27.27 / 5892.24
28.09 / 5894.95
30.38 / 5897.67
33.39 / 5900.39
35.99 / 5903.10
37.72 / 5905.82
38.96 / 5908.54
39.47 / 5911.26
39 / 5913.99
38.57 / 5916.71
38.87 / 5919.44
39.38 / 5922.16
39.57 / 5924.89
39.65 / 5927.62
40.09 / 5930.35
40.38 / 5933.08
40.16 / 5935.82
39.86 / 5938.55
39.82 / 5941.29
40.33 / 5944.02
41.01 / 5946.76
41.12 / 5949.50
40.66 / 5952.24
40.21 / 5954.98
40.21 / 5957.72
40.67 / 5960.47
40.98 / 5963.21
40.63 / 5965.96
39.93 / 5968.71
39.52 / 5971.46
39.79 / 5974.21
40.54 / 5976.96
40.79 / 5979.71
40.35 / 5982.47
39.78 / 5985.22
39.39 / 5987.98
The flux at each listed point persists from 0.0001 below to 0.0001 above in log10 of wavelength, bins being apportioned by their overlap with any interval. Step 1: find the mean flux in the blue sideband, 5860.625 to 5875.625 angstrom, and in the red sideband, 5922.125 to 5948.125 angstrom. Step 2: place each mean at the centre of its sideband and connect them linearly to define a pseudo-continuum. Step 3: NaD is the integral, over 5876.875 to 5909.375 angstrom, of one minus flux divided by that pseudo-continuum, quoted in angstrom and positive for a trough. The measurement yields 5.2 angstrom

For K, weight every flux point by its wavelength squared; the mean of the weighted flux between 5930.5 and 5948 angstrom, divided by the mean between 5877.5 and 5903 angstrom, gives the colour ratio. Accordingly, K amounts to 1.3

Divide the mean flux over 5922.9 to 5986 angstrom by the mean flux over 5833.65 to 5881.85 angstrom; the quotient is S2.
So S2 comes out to 1.02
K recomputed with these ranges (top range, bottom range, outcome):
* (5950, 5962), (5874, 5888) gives 1.17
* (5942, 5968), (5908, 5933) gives 1.04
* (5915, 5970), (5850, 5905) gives 1.15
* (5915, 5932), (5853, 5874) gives 1.03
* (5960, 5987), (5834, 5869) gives 1.05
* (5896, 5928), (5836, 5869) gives 0.96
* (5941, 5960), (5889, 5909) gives 1.27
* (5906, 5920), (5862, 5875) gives 1.01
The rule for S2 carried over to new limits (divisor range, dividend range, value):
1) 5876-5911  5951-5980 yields 1.20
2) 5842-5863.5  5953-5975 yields 1.02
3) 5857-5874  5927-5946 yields 1.03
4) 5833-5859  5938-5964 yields 1.00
